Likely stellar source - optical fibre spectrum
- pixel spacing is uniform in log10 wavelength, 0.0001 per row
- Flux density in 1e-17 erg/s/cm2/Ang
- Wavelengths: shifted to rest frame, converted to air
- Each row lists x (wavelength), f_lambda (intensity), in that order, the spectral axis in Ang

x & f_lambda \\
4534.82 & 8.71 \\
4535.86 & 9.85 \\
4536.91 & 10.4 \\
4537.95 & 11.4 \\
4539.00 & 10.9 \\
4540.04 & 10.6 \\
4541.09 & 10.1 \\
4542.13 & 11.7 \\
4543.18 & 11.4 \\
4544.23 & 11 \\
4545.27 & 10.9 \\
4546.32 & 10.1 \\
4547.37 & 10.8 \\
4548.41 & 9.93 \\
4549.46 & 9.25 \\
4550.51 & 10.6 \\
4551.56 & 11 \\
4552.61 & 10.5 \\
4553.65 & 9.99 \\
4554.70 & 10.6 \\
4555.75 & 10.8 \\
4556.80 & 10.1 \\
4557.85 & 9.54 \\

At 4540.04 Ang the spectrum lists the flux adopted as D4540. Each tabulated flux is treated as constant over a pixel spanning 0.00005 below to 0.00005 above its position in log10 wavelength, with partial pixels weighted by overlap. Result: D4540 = 10.6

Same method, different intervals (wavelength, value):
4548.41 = 9.93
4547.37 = 10.8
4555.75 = 10.8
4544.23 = 11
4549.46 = 9.25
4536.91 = 10.4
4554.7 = 10.6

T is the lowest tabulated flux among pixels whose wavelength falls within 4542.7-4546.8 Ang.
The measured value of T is 10.1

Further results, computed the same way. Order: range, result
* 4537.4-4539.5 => 10.9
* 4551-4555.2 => 9.99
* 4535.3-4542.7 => 9.85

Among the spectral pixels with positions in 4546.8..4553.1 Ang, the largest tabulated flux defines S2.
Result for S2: 11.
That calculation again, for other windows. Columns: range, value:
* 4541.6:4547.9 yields 11.7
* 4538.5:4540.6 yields 10.9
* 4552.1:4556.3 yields 10.8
